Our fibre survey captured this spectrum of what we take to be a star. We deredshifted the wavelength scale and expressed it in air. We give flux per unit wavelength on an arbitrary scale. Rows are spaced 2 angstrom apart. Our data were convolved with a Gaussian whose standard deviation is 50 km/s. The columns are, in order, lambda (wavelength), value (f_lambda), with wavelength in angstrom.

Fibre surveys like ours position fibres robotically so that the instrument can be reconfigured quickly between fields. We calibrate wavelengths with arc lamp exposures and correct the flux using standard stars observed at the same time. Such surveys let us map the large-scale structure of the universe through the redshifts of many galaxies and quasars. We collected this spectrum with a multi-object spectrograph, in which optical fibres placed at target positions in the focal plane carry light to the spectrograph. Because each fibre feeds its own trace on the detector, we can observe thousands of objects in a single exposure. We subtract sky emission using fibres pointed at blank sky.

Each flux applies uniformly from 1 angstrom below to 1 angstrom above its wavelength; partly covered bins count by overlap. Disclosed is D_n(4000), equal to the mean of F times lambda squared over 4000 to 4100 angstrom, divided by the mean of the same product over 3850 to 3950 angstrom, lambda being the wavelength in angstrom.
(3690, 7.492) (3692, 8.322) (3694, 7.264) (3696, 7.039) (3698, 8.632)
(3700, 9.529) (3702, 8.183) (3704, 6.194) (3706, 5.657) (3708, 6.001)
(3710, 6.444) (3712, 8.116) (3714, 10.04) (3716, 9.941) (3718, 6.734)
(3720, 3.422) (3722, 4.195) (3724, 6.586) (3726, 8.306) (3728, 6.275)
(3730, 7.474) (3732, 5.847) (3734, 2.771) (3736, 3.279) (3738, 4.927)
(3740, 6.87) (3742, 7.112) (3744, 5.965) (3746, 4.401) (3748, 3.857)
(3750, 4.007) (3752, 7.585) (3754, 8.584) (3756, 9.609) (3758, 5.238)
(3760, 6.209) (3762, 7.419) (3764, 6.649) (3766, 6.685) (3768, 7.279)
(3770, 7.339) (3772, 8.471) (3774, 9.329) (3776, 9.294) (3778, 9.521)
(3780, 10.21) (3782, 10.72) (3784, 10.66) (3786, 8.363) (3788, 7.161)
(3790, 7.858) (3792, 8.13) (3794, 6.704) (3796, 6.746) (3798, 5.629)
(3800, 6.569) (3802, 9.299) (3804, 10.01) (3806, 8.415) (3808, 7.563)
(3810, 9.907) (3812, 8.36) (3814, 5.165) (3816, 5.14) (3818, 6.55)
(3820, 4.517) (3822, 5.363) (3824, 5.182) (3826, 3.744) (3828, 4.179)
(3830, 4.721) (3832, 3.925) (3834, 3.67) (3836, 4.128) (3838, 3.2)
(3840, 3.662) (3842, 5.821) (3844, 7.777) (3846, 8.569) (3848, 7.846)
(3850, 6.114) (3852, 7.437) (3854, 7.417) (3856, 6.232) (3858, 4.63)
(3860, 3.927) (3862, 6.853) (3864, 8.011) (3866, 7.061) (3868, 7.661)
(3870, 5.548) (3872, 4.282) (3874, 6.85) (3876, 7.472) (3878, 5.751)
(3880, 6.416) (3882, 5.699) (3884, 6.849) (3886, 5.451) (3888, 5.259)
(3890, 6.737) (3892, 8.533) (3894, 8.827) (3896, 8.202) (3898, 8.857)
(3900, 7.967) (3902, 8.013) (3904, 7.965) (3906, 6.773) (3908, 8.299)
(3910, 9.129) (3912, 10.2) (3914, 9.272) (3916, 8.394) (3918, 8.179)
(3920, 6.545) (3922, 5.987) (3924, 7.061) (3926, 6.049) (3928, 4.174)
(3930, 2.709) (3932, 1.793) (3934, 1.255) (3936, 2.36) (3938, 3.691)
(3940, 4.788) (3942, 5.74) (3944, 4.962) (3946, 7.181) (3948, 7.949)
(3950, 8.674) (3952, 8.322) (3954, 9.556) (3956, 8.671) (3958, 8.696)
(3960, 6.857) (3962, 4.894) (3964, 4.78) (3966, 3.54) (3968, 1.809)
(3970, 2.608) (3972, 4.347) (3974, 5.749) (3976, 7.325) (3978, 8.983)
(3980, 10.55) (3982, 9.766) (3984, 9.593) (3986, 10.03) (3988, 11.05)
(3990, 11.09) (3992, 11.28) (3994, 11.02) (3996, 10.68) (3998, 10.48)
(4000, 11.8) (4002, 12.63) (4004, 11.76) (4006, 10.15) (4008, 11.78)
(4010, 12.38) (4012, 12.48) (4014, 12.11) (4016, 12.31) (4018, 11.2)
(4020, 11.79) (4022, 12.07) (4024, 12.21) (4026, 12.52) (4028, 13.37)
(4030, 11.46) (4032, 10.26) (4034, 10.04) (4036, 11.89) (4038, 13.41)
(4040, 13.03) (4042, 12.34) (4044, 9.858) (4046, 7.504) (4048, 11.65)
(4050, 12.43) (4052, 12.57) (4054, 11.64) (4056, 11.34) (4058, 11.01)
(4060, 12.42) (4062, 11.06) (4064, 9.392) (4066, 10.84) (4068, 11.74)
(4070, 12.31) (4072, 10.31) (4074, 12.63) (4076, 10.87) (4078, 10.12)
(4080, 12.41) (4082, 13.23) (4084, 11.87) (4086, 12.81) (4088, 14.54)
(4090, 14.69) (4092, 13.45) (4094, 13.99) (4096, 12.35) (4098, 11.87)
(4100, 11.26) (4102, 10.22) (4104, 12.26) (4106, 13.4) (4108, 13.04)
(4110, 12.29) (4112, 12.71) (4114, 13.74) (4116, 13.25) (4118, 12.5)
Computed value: 2.0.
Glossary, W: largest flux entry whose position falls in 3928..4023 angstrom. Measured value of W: 12.63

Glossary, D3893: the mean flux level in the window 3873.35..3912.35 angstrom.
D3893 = 7.42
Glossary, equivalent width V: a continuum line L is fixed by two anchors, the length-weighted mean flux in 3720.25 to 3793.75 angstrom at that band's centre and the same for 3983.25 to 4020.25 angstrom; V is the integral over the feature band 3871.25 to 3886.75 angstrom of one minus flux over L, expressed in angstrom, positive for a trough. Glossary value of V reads 5.1 angstrom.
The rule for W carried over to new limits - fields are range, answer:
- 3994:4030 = 13.37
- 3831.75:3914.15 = 10.2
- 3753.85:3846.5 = 10.72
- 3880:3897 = 8.827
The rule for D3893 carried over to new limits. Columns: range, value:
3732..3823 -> 7.13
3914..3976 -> 5.67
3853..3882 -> 6.27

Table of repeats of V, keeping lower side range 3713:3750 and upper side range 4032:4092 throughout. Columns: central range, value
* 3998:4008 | -0.7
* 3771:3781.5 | -4.2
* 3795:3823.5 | 0.9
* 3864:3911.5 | 8.4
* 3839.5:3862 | 4.6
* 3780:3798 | -3.4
